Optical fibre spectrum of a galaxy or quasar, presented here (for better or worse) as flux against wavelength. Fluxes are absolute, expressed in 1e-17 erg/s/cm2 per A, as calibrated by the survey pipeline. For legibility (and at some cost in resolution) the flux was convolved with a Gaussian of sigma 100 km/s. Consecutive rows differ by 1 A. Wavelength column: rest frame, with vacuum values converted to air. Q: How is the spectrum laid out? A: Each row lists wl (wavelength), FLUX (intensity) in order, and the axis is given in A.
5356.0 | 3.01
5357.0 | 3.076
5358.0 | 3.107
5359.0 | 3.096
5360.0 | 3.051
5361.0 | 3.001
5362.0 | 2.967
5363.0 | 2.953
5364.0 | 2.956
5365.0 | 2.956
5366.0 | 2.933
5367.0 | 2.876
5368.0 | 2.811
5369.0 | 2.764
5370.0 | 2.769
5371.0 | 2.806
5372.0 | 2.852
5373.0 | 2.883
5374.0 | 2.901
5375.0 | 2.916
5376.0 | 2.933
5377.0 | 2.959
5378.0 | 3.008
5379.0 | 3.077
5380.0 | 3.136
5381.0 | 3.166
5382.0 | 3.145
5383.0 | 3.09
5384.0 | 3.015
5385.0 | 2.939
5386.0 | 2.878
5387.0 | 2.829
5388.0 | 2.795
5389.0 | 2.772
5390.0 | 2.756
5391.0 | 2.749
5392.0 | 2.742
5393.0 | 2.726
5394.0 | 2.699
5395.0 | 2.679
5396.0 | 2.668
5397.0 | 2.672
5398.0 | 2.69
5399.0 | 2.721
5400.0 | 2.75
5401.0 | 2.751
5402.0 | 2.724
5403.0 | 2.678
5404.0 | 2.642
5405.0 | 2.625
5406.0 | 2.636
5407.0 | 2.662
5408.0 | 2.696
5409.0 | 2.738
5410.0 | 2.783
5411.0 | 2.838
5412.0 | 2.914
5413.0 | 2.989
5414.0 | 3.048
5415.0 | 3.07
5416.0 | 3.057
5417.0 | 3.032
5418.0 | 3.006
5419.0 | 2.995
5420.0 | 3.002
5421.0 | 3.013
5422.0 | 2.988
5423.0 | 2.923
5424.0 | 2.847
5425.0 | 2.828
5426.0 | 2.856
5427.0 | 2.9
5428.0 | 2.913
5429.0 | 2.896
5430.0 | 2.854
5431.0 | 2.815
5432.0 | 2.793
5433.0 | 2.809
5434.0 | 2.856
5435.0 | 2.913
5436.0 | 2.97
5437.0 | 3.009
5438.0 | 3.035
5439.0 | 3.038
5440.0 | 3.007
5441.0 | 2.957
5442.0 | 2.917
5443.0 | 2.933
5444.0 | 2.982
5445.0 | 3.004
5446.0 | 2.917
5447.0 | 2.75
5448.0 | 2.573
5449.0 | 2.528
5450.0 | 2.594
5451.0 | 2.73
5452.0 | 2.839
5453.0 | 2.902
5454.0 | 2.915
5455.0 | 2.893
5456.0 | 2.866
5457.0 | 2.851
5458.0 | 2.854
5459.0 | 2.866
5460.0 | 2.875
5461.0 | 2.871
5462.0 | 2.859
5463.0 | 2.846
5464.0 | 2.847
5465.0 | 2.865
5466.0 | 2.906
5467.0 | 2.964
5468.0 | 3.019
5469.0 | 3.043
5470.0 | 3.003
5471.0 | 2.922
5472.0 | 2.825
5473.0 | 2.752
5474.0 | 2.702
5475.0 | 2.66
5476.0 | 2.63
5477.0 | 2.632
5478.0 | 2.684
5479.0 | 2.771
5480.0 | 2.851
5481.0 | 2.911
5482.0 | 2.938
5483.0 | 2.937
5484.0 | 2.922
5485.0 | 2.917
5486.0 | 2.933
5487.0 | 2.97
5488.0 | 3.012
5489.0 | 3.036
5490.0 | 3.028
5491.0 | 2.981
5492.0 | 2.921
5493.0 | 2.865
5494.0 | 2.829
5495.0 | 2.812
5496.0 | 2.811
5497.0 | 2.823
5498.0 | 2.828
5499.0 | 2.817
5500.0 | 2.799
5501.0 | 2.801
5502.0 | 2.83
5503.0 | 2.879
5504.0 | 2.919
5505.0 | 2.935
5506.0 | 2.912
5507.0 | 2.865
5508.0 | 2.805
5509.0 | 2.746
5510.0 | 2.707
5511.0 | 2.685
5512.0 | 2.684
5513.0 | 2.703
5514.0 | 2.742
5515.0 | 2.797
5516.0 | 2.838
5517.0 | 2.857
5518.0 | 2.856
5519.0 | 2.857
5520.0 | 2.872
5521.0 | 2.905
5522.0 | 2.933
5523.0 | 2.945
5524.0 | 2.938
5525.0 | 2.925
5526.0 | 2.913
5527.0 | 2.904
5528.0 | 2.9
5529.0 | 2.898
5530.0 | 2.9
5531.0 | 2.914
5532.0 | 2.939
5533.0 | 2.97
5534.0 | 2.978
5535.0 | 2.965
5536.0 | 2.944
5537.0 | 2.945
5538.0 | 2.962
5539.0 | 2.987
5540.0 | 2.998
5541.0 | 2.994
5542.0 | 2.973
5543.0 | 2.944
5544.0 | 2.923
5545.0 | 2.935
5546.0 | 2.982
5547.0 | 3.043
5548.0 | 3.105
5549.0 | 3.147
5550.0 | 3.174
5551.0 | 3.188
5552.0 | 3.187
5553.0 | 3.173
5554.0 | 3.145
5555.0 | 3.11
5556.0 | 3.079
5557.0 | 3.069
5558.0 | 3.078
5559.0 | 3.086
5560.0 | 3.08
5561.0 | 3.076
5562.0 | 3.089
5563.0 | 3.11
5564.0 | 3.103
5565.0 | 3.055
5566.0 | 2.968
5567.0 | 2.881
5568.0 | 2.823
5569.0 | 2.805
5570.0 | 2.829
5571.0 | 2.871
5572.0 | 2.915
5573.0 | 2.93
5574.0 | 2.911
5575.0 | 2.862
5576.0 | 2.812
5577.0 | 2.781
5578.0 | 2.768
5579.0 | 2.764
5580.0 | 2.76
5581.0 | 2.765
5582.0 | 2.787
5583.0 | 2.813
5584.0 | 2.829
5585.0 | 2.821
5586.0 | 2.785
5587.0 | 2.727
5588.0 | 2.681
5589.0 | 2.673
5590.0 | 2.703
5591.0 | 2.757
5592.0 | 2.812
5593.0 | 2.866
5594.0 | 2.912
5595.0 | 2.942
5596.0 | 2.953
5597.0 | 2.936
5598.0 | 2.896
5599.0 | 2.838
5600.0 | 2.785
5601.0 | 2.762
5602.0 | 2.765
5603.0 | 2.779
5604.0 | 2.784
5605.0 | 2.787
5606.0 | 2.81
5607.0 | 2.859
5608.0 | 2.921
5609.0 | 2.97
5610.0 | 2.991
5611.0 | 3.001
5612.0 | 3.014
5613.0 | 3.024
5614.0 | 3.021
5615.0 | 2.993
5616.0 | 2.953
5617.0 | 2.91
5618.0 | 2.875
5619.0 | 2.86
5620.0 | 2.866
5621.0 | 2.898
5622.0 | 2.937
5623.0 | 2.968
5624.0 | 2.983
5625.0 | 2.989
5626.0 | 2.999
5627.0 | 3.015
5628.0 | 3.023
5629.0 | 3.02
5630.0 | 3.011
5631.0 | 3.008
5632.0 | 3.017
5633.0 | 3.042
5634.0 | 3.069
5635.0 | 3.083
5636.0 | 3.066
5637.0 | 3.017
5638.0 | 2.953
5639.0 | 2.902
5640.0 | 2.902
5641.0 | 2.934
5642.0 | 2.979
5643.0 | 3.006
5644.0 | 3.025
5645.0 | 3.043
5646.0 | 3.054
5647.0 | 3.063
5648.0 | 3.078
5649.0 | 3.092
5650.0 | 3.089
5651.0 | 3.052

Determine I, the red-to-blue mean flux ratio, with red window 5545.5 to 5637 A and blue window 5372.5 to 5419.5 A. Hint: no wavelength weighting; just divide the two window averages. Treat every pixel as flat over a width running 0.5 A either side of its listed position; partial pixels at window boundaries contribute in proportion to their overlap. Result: 1.03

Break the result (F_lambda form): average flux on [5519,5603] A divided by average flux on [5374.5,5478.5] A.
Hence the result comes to 1.0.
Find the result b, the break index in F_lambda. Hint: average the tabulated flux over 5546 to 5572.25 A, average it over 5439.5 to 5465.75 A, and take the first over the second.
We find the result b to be 1.07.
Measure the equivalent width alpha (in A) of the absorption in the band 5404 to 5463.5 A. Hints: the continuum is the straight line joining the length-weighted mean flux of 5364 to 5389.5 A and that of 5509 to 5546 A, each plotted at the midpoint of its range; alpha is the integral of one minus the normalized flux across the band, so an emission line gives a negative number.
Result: 0.8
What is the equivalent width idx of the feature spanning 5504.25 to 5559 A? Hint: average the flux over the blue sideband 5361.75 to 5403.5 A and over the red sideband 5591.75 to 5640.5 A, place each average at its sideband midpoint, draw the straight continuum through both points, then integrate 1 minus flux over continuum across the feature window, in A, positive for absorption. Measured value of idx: -0.7 A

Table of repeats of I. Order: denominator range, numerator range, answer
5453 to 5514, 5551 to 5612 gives 1.02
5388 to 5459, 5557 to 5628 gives 1.02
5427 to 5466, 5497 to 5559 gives 1.02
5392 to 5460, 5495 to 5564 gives 1.03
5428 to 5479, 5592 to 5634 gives 1.03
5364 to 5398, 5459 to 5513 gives 0.99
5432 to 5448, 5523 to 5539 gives 1.00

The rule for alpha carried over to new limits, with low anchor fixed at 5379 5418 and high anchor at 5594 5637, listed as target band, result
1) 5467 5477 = 0.12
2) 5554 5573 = -0.58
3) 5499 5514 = 0.43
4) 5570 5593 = 0.97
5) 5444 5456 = 0.26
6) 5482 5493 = -0.32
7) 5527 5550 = -0.56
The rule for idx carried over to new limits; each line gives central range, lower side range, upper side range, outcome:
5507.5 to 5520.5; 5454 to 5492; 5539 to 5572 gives 0.76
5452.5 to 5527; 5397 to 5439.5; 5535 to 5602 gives 0.88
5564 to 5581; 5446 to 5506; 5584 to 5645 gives 0.19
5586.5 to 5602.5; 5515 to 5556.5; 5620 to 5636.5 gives 0.97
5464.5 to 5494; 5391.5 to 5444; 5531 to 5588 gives 0.17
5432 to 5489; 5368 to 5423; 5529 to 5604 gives 0.32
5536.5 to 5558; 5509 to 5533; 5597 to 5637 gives -1.31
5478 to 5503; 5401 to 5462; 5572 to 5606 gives -0.34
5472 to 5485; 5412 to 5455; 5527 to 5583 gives 0.62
